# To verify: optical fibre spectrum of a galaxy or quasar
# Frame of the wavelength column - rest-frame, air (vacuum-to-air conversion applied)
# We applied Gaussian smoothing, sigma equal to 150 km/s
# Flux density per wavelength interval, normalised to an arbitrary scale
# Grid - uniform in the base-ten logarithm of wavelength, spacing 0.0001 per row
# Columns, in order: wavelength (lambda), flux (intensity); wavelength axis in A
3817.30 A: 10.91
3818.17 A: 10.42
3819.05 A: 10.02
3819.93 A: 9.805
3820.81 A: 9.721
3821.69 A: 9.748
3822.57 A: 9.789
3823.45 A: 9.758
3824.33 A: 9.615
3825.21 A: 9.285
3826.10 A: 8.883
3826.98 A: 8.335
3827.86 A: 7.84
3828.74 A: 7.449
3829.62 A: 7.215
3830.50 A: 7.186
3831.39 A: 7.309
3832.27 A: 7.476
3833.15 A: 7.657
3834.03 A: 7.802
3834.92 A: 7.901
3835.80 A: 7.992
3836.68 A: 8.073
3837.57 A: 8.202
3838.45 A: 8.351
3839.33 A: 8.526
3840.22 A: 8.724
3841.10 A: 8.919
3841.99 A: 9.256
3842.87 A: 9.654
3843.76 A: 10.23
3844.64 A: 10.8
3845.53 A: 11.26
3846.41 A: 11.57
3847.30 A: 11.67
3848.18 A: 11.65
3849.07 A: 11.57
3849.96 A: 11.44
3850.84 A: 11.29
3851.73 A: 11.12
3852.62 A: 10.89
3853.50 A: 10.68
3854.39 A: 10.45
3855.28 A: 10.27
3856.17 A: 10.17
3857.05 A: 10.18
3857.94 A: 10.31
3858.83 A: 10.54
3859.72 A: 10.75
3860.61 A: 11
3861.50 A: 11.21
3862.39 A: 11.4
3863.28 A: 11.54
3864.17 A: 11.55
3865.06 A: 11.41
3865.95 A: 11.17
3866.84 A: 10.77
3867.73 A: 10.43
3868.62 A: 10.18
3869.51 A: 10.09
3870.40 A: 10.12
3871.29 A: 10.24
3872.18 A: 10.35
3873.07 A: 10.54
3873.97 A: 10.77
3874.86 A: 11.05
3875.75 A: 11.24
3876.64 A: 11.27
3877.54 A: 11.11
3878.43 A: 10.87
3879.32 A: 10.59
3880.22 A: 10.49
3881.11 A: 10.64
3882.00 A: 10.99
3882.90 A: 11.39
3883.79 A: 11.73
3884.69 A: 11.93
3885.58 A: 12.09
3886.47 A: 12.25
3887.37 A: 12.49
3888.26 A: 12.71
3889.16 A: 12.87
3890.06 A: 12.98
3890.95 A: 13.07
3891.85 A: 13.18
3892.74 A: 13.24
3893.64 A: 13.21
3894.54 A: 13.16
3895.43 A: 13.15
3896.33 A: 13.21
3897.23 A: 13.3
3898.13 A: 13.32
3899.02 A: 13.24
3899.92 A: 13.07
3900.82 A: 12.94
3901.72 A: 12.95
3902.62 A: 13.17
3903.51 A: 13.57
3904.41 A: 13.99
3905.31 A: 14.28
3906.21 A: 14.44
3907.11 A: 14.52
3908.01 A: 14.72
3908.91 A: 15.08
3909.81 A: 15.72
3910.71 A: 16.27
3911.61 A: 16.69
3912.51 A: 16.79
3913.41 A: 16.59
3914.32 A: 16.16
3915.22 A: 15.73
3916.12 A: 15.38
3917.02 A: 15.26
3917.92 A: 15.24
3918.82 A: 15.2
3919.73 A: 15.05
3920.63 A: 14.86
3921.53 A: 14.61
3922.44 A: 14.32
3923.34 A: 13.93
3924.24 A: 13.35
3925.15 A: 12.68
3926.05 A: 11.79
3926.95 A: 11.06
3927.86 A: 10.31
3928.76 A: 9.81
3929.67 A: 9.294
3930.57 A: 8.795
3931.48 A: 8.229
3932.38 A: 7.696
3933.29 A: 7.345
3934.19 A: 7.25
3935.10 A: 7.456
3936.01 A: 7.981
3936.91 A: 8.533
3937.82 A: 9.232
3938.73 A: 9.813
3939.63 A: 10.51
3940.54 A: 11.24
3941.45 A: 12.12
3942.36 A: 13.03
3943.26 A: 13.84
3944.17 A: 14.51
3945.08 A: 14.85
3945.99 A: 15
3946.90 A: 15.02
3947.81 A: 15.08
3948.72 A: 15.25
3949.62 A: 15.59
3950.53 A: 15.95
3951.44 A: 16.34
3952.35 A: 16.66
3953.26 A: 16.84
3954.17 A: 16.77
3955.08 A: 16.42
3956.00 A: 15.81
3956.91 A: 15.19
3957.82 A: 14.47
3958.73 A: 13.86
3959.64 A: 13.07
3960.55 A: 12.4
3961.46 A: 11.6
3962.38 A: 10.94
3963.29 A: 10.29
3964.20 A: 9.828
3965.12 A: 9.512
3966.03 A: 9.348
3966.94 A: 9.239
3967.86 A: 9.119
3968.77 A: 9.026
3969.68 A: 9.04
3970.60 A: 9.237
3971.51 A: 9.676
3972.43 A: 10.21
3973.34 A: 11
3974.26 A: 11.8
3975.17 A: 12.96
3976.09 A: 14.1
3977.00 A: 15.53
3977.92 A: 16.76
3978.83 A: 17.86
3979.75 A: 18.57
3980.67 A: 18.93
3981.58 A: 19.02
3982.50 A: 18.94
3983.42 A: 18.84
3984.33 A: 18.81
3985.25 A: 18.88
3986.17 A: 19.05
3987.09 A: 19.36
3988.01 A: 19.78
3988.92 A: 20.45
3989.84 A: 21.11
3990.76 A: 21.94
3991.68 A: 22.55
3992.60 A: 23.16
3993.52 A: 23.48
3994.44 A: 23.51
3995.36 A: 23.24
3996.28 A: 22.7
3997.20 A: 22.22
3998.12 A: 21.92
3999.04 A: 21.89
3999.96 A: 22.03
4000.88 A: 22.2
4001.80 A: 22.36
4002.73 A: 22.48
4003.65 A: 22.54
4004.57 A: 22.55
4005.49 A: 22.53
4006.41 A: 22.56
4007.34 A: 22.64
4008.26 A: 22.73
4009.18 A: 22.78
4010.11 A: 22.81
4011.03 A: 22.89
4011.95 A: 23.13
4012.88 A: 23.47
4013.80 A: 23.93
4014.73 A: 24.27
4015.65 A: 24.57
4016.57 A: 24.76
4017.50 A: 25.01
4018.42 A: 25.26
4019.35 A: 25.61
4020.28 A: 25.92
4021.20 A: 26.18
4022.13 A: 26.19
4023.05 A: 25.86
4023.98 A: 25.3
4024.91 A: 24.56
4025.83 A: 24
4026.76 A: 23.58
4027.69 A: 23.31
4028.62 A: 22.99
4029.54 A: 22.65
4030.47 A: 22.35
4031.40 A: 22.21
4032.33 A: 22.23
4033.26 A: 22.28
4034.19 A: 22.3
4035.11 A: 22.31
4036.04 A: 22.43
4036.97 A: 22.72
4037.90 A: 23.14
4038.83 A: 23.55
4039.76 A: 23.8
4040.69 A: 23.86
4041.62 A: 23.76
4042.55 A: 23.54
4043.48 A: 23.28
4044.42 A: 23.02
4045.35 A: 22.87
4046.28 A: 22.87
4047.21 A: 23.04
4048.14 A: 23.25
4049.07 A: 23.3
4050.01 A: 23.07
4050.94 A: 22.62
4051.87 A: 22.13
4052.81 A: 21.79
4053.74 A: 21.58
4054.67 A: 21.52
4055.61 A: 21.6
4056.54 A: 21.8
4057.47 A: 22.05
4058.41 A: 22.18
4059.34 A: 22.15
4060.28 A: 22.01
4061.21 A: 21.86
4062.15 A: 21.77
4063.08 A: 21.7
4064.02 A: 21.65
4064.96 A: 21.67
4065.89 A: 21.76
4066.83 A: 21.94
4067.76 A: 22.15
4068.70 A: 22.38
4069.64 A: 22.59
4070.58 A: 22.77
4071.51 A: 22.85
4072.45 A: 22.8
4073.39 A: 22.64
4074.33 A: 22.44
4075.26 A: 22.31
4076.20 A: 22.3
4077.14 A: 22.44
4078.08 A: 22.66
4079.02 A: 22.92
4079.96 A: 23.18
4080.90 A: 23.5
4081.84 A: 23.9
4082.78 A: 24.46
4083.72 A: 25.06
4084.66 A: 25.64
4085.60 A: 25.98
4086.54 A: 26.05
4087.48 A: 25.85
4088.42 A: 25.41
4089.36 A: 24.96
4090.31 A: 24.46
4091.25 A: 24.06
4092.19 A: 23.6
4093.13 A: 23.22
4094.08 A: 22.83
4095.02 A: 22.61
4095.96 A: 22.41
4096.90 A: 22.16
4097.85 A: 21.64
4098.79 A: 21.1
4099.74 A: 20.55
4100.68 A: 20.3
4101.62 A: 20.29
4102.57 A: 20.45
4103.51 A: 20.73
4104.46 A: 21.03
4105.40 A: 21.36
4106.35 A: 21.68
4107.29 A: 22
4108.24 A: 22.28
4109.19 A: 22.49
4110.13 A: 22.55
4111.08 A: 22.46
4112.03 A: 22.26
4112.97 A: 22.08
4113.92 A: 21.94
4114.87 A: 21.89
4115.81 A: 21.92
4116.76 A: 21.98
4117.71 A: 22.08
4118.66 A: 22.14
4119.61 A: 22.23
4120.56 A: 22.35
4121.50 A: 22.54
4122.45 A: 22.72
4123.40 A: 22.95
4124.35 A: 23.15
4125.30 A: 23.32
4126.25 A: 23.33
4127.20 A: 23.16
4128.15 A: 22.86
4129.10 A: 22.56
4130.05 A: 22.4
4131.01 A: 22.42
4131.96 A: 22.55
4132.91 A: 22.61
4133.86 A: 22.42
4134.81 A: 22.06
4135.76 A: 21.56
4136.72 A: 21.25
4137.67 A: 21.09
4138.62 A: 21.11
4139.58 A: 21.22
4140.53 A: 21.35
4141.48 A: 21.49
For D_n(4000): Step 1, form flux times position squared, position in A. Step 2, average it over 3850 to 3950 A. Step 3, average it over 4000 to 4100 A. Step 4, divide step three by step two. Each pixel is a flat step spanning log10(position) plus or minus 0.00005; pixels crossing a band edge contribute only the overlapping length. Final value 2.0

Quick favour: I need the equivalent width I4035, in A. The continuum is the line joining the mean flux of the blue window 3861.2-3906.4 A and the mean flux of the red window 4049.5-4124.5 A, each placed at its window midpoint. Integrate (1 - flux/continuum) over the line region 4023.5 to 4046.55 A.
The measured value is -3.9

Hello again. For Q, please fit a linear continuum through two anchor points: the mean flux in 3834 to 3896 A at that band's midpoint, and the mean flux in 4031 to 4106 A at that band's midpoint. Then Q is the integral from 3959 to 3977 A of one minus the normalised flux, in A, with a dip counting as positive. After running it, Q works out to 6.5 A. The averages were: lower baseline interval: 10.9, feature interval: 10.8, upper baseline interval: 22.7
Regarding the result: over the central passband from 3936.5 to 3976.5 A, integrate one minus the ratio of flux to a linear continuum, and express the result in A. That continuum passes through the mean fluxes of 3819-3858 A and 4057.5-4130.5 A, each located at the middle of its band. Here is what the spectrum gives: 7.44 A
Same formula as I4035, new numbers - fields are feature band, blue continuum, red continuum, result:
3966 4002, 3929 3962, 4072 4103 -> -4.52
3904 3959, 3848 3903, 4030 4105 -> 4.87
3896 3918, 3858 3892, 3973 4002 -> -1.59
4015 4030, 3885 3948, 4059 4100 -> -4.05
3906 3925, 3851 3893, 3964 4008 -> -2.04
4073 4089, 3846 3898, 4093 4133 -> -2.50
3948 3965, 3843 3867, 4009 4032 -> 4.28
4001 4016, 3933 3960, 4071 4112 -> -4.88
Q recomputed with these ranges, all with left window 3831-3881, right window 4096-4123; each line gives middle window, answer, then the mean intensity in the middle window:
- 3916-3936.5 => 2.8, 11.5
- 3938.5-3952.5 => 0.3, 14.1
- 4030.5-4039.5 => -2.1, 22.6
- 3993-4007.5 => -5.0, 22.5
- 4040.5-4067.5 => -4.4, 22.4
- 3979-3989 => -1.9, 19.1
